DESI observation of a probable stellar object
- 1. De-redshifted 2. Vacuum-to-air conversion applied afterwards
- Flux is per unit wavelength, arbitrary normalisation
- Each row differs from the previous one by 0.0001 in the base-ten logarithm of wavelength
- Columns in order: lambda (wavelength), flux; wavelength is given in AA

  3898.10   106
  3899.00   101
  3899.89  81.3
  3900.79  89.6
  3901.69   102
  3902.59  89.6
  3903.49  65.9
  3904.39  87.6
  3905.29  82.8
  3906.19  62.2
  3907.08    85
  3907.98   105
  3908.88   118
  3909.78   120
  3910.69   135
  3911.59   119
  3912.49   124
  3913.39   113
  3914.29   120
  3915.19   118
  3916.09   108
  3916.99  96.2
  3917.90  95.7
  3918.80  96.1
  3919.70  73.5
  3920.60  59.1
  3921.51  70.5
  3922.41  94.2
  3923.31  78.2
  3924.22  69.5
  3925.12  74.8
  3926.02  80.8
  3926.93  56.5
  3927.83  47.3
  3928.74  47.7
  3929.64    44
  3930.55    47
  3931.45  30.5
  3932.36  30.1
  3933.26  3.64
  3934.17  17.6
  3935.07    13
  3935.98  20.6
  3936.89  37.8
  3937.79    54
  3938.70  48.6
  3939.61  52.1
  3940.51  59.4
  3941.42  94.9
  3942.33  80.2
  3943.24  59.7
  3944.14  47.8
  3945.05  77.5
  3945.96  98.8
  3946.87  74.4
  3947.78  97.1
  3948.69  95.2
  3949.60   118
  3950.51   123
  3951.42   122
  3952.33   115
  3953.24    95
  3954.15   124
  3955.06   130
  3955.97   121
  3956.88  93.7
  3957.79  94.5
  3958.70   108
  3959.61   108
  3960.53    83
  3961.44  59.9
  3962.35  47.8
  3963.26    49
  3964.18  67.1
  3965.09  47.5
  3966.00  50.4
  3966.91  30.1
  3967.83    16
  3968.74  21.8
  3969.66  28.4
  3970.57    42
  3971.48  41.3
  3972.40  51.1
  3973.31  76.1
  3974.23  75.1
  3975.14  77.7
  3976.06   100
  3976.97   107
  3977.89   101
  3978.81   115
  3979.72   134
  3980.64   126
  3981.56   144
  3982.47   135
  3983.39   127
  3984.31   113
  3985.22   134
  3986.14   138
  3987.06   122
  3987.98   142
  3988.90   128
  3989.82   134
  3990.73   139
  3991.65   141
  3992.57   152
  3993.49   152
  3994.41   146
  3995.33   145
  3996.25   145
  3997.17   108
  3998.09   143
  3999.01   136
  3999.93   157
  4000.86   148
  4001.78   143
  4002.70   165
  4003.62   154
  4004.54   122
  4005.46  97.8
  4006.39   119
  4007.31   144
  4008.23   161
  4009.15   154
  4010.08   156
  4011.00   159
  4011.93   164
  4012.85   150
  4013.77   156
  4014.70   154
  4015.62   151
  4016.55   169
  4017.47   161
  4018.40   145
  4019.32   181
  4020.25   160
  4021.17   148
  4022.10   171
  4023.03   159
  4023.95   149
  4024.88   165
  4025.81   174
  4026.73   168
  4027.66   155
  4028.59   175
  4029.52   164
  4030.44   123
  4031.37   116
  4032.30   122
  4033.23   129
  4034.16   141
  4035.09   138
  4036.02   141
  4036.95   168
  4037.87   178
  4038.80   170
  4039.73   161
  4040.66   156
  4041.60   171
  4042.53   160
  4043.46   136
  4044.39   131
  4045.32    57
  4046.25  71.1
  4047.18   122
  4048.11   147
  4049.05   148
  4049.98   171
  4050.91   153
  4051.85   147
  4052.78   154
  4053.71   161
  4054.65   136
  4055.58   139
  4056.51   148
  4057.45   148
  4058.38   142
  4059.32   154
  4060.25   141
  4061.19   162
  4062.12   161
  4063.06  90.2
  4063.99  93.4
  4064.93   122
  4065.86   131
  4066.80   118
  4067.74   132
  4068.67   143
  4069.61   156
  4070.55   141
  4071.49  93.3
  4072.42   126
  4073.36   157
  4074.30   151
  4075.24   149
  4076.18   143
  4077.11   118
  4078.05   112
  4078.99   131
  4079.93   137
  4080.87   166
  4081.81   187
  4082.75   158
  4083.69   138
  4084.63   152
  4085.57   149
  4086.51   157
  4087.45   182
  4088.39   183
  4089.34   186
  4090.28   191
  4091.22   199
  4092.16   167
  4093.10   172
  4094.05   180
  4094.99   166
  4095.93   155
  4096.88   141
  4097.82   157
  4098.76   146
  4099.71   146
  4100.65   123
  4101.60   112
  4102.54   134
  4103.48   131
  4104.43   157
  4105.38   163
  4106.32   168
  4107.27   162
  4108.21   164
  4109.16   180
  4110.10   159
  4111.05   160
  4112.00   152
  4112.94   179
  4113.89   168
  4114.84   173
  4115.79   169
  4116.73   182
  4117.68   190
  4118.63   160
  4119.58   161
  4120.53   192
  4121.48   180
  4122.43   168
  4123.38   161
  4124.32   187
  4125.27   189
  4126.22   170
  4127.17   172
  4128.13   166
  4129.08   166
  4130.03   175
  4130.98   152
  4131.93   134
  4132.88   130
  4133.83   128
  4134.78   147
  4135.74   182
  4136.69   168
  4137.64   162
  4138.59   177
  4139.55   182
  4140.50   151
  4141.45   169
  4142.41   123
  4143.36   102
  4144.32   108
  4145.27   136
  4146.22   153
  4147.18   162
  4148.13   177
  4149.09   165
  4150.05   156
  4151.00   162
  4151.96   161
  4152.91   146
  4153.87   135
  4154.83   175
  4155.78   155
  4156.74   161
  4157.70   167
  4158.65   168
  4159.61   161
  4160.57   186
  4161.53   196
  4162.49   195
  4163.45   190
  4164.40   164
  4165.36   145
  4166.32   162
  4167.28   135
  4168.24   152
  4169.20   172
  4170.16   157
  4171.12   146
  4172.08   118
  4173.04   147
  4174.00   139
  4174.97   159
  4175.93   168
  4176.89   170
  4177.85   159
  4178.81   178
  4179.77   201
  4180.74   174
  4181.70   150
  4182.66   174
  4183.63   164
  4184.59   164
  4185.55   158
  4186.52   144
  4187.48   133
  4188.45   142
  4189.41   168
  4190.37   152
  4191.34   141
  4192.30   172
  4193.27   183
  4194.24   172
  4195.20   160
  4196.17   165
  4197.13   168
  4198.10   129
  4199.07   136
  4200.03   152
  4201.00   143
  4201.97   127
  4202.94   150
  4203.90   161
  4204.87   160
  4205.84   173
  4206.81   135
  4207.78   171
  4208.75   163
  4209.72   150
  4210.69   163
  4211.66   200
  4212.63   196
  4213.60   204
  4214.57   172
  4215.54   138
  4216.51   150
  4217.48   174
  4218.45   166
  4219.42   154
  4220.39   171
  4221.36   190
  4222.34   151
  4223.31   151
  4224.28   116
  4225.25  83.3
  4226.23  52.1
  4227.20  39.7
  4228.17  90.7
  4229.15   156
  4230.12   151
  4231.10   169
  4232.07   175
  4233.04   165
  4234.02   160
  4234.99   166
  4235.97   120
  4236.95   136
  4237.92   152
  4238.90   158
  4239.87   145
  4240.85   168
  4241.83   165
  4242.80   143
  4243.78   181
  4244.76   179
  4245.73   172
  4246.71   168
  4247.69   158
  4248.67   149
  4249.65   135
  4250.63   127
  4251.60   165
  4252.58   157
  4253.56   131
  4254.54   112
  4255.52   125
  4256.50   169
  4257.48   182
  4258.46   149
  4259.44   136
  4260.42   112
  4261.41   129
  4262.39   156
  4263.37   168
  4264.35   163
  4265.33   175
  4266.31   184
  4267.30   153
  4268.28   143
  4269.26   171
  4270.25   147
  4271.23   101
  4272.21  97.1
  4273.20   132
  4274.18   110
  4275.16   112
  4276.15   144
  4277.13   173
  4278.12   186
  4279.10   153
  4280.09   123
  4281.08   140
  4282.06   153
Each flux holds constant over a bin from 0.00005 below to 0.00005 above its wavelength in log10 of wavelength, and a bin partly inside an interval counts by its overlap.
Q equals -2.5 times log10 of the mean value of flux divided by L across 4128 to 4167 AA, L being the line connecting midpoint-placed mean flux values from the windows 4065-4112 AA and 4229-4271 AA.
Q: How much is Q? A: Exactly -0.04 mag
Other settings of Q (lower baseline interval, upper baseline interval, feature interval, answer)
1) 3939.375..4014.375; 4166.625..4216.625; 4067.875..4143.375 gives -0.14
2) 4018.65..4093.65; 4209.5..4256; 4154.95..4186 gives -0.10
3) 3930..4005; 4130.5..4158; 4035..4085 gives -0.14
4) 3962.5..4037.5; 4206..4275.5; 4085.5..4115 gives -0.19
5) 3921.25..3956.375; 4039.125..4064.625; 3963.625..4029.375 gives -0.17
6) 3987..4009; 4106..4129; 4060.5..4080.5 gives 0.20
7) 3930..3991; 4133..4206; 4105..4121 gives -0.23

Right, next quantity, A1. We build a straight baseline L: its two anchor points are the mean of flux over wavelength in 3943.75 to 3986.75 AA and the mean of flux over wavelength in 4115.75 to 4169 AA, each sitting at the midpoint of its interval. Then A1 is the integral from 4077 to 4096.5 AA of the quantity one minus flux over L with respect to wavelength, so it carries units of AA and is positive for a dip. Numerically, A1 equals -3.18 AA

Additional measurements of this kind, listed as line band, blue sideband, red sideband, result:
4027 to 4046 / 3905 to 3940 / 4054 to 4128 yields -2.4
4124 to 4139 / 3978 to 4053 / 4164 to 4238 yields -1.2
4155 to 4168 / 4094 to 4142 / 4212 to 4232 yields -1.1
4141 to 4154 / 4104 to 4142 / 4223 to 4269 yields 1.2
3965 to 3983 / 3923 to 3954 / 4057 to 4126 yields 2.2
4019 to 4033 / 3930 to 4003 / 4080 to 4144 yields -4.0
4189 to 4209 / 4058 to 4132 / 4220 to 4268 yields -0.9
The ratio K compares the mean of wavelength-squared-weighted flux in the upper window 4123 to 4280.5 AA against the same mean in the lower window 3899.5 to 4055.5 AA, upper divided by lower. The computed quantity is 1.55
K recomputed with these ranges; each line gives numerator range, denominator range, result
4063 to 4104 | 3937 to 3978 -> 2.04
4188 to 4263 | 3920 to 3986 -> 2.28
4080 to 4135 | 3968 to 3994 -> 1.63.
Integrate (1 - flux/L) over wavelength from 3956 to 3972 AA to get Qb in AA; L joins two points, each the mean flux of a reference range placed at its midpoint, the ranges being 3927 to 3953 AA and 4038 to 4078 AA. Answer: 3.6 AA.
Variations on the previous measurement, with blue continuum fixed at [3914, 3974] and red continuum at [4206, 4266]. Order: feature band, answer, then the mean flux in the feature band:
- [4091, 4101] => -4.15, 159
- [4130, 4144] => -3.09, 151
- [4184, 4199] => -1.88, 156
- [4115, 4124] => -4.17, 174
